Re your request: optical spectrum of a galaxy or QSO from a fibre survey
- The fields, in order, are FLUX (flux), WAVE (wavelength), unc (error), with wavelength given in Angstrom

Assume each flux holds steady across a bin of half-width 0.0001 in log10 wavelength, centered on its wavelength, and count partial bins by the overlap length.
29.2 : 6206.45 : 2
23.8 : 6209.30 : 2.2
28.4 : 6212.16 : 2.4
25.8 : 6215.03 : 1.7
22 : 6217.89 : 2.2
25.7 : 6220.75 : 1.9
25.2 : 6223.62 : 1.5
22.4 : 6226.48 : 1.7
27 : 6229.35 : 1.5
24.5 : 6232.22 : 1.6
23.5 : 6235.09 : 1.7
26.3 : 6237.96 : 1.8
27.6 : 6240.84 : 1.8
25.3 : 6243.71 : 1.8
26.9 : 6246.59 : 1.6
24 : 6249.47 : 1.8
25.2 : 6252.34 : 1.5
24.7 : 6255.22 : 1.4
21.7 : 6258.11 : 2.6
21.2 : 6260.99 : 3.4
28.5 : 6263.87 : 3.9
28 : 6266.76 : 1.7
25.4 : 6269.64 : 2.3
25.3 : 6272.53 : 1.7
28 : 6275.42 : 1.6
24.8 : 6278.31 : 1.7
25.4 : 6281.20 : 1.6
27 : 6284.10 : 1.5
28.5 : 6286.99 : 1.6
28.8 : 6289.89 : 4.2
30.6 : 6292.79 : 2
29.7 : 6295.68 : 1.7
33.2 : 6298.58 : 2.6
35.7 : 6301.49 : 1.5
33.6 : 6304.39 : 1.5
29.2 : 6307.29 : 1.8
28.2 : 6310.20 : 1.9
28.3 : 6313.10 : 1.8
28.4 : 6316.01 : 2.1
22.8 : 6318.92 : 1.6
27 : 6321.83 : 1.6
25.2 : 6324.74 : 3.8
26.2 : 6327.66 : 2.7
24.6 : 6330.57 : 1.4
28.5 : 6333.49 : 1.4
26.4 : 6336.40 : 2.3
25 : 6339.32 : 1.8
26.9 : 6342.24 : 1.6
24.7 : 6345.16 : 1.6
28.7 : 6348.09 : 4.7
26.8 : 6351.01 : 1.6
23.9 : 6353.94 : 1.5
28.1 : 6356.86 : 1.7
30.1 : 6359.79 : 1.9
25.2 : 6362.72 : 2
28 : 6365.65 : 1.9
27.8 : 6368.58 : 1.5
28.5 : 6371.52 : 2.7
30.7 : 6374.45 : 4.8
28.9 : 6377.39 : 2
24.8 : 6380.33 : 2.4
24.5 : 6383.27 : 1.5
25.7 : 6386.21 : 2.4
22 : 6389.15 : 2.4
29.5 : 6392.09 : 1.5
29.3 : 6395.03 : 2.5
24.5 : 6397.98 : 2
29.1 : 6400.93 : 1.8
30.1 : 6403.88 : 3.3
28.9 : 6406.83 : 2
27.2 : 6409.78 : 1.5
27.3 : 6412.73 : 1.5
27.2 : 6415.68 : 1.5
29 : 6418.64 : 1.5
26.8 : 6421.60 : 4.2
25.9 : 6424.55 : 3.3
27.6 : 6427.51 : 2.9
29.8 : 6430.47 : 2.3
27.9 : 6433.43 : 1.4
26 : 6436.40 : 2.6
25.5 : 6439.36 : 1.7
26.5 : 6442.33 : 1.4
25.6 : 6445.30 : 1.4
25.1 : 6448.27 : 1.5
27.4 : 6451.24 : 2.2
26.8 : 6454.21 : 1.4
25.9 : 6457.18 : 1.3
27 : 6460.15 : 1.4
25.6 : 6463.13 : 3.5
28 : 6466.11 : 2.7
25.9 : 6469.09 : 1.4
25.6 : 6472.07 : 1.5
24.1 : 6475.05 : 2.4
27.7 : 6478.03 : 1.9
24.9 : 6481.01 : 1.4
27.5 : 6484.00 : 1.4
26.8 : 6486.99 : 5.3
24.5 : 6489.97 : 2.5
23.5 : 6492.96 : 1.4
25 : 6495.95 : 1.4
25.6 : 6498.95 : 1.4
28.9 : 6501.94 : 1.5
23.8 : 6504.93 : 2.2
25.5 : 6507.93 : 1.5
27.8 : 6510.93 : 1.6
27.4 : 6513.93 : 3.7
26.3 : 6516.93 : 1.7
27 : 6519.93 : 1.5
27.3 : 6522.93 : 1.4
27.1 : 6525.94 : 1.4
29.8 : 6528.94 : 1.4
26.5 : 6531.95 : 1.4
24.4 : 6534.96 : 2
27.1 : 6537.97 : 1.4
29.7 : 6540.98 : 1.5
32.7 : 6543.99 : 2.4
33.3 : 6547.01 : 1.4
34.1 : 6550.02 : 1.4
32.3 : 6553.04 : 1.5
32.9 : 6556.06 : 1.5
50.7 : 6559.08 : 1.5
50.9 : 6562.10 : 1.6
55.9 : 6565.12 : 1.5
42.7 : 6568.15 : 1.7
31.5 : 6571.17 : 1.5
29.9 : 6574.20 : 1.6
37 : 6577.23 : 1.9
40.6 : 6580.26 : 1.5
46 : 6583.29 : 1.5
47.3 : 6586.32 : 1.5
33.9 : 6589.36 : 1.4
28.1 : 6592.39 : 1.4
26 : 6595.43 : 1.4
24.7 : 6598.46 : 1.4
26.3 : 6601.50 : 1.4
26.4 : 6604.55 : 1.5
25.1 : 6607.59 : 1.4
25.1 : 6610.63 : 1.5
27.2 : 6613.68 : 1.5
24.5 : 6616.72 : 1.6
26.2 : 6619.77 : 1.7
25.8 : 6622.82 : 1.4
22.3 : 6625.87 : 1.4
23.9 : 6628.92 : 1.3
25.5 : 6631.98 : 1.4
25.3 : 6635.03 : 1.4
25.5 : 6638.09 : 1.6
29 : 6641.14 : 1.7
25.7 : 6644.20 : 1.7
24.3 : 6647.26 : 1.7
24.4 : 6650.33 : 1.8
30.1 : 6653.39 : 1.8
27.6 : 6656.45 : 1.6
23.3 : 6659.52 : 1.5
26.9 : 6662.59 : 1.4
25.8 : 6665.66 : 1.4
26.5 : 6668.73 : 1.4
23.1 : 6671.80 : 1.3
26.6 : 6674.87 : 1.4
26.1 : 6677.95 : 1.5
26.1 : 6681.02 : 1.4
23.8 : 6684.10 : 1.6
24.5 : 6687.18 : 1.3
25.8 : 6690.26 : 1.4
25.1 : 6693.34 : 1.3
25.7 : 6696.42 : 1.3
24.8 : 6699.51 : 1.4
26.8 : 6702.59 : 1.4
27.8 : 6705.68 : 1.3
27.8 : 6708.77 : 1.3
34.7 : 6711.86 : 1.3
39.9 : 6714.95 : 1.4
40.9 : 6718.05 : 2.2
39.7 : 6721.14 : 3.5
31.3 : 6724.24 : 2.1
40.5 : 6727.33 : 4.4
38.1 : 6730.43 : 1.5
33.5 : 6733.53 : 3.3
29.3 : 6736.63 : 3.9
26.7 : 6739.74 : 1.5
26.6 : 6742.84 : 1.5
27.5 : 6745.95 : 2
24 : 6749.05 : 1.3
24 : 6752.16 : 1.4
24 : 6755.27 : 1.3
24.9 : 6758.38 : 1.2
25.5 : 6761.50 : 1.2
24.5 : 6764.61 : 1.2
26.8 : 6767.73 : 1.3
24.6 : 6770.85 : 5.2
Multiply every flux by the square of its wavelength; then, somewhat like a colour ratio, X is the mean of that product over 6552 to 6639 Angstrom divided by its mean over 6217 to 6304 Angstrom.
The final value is 1.35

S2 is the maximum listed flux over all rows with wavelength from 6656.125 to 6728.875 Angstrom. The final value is 40.9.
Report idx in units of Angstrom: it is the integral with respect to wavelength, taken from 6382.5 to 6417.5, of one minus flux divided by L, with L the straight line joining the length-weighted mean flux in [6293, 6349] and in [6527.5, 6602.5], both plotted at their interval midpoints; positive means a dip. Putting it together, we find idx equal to 3.6 Angstrom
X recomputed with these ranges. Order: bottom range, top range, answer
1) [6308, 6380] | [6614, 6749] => 1.15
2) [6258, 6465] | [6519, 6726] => 1.19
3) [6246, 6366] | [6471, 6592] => 1.26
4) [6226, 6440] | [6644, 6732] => 1.19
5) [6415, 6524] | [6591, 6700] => 1.02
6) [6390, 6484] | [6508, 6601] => 1.29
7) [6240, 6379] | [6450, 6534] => 1.03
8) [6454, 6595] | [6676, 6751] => 1.02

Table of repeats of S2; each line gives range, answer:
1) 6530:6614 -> 55.9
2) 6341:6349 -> 28.7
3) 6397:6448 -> 30.1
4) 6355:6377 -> 30.7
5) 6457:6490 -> 28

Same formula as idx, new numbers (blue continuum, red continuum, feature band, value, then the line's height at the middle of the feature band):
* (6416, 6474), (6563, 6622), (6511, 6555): 2.2 Angstrom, 30.4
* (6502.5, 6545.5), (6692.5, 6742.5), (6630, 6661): 4.3 Angstrom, 30.3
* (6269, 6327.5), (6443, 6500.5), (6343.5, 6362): 0.4 Angstrom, 27.5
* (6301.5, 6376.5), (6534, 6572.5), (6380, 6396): 2.0 Angstrom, 29.7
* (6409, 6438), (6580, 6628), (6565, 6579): -4.2 Angstrom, 29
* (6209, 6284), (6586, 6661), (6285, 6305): -4.5 Angstrom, 25.5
